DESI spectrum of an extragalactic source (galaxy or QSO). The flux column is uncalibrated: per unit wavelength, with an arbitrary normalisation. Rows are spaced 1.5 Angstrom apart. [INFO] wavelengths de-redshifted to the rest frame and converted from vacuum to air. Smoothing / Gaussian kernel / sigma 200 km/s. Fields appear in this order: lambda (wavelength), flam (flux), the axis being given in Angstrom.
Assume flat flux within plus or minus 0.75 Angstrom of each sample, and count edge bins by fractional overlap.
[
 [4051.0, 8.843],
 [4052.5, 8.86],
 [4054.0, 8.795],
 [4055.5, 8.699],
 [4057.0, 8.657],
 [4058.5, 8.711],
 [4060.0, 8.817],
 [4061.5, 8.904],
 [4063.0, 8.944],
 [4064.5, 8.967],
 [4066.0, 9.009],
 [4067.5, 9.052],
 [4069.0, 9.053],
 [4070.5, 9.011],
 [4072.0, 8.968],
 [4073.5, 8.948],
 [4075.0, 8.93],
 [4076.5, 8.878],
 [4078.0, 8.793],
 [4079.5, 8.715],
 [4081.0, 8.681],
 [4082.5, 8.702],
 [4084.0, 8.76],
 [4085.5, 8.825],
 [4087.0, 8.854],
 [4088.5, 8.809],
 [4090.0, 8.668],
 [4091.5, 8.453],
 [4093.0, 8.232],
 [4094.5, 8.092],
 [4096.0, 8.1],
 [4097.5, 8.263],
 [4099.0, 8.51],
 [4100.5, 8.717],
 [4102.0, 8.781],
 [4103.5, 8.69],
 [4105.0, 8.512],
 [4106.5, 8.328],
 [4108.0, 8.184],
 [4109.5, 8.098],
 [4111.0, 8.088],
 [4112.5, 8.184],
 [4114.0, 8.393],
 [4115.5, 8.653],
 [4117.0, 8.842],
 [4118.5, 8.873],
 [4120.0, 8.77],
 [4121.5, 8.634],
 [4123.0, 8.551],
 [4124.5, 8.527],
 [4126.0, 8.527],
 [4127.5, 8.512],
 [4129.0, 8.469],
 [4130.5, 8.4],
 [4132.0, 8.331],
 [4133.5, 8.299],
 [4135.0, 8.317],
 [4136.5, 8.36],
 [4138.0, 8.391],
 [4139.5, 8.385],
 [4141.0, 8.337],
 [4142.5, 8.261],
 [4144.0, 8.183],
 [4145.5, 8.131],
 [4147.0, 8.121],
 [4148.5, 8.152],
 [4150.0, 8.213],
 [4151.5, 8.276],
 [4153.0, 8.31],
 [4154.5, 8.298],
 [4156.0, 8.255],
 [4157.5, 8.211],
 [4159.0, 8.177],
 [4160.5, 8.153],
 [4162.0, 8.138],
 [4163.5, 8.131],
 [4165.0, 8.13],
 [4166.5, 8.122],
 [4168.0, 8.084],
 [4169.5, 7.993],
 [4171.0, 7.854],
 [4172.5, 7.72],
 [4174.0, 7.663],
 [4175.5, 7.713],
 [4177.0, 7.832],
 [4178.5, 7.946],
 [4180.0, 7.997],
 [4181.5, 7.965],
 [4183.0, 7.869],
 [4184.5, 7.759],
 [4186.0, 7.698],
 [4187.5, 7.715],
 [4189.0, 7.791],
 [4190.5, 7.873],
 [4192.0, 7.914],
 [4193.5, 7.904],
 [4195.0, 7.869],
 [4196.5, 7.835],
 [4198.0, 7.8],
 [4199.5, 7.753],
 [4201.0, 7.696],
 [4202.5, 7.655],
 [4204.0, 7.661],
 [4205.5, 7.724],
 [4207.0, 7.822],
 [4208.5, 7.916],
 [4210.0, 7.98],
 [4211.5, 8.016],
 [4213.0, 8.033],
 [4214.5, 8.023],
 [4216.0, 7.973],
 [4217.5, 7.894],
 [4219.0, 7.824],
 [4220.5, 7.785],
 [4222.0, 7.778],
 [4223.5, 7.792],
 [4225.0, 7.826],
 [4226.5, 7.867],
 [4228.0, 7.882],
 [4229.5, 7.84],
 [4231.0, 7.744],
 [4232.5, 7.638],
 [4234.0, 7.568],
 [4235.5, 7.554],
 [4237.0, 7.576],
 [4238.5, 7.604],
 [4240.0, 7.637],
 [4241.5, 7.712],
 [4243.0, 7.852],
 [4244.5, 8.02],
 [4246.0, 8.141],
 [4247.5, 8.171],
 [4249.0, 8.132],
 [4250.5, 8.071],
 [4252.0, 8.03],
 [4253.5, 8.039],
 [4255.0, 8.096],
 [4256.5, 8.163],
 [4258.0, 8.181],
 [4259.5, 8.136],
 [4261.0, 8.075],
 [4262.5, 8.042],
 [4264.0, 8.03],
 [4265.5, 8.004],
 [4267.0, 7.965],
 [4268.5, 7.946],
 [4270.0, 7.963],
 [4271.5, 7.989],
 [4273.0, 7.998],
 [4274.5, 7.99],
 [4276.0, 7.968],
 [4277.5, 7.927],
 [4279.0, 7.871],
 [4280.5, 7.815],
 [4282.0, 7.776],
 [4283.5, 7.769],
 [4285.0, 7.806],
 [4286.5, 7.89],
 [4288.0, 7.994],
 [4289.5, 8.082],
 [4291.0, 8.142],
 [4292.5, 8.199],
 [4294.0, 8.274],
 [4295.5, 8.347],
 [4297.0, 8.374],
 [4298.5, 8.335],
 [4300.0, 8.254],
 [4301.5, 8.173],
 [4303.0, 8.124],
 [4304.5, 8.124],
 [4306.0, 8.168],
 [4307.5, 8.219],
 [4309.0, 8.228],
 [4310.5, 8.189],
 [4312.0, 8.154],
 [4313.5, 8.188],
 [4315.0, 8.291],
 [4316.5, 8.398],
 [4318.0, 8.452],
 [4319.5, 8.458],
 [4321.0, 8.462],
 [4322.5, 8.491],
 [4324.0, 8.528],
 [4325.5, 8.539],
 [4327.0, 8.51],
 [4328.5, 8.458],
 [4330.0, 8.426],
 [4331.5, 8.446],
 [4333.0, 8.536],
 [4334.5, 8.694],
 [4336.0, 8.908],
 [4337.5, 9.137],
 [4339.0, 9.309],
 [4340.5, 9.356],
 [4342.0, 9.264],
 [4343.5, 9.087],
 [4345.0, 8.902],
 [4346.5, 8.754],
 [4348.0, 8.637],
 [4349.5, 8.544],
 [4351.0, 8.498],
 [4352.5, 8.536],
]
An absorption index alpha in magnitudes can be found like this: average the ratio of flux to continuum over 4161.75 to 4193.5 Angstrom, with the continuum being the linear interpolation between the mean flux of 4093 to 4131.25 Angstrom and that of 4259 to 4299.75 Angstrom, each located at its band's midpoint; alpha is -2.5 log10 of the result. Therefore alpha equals 0.053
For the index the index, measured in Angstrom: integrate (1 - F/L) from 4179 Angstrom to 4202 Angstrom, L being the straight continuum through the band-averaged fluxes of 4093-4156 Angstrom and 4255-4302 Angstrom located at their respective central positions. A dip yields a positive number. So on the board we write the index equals 1.2 Angstrom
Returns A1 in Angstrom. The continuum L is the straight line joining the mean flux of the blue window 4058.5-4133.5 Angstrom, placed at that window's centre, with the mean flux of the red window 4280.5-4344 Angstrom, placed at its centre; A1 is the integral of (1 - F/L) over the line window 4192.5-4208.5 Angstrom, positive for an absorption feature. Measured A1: 1.4 Angstrom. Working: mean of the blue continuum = 8.63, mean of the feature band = 7.78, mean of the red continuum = 8.38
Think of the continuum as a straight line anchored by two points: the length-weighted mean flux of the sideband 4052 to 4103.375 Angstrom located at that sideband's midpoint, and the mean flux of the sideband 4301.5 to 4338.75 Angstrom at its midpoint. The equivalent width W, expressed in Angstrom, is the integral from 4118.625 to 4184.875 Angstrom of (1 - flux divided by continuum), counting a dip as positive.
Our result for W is 3.4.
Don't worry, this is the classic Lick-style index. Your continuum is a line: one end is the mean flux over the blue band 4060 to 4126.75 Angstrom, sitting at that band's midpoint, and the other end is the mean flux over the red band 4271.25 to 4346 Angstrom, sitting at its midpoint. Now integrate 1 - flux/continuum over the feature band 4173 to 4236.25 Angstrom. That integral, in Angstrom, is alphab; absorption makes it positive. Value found 5.0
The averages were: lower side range 8.65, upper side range 8.34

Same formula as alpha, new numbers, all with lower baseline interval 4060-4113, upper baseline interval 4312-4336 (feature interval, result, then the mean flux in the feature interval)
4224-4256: 0.09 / 7.86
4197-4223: 0.09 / 7.84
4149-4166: 0.05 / 8.21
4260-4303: 0.06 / 8.04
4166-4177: 0.09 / 7.87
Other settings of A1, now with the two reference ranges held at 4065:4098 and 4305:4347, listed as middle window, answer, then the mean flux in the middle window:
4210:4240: 2.9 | 7.8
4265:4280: 1.1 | 7.96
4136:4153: 0.8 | 8.26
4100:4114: 0.5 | 8.39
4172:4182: 1.0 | 7.83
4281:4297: 1.1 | 8.04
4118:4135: 0.3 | 8.52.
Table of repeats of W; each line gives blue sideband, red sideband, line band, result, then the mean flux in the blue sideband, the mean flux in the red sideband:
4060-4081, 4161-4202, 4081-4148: 0.4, 8.92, 7.88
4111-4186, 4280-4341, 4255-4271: 0.5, 8.23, 8.34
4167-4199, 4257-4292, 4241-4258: -0.2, 7.85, 7.98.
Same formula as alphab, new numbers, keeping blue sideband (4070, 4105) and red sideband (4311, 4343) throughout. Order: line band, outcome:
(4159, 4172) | 0.86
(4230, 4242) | 1.40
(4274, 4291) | 1.42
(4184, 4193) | 0.88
